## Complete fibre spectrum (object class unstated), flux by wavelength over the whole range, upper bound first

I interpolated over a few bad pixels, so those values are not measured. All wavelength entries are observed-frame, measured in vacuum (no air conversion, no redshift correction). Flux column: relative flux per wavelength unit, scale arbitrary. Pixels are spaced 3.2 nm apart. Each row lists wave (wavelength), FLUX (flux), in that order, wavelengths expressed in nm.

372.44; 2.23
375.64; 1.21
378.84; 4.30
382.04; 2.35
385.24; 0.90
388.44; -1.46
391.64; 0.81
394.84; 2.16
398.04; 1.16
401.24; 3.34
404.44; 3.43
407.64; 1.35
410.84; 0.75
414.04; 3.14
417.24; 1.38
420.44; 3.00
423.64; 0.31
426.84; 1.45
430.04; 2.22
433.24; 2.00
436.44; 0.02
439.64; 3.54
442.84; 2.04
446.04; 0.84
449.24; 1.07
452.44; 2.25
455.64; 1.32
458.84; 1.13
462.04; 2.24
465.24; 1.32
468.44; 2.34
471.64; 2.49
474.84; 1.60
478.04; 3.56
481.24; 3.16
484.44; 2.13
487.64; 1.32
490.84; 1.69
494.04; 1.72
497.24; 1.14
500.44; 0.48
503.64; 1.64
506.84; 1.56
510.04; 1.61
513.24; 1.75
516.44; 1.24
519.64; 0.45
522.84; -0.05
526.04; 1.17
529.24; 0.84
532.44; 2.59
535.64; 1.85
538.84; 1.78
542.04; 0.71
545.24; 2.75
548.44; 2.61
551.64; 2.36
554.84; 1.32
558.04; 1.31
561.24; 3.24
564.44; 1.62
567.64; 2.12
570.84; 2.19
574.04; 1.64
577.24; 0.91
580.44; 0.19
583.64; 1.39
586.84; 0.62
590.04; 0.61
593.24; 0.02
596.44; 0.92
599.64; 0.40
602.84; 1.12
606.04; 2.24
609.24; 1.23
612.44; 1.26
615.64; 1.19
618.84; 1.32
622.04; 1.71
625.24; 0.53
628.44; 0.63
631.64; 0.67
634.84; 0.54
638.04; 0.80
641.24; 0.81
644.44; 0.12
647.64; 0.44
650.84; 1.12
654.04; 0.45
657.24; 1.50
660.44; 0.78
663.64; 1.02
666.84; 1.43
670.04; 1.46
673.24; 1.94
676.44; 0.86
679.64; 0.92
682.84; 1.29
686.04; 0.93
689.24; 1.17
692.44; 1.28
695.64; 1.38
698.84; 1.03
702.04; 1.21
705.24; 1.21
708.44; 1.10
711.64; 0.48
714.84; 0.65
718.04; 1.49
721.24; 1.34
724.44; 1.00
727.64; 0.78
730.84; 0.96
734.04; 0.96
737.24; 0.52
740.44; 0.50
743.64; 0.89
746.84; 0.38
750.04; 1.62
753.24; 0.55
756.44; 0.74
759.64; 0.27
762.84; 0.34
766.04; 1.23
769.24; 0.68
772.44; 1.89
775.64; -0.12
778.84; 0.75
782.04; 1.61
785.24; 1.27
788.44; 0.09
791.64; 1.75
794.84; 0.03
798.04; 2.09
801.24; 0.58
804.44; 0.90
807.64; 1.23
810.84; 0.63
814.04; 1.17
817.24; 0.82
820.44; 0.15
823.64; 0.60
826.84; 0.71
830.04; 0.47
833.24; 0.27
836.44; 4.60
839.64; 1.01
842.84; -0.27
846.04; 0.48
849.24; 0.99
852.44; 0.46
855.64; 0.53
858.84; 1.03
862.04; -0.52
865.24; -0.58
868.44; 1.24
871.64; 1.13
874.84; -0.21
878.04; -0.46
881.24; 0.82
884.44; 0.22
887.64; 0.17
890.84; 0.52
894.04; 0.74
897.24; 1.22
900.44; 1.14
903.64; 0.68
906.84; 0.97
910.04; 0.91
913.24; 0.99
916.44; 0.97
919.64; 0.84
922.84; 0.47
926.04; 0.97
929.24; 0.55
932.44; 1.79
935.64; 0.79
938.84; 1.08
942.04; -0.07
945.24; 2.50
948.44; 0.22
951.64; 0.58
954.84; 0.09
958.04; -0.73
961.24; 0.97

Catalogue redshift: 1.24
